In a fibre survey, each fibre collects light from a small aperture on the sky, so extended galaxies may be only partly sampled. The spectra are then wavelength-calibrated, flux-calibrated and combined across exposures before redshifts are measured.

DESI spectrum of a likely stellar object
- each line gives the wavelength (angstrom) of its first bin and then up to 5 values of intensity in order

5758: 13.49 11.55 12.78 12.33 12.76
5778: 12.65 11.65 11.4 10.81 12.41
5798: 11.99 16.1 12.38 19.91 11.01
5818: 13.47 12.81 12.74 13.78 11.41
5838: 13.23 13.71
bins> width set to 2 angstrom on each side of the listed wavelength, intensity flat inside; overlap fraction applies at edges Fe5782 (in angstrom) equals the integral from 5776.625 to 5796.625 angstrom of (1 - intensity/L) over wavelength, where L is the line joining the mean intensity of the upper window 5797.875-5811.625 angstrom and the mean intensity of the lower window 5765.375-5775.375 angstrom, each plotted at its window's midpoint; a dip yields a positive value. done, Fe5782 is 3.1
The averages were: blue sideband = 12.6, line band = 11.8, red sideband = 15.4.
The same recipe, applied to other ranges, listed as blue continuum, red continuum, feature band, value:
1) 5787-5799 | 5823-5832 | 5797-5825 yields -3.4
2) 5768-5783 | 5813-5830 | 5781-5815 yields -1.6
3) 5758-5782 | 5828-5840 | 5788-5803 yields 0.0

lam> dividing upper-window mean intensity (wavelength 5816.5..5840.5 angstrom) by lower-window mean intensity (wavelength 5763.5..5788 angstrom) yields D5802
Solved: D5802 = 1.1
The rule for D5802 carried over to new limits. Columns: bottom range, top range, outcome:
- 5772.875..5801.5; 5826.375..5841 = 1.06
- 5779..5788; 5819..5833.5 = 1.11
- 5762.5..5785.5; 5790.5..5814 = 1.14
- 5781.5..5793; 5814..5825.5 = 1.12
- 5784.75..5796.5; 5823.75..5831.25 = 1.14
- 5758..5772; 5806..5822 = 1.15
